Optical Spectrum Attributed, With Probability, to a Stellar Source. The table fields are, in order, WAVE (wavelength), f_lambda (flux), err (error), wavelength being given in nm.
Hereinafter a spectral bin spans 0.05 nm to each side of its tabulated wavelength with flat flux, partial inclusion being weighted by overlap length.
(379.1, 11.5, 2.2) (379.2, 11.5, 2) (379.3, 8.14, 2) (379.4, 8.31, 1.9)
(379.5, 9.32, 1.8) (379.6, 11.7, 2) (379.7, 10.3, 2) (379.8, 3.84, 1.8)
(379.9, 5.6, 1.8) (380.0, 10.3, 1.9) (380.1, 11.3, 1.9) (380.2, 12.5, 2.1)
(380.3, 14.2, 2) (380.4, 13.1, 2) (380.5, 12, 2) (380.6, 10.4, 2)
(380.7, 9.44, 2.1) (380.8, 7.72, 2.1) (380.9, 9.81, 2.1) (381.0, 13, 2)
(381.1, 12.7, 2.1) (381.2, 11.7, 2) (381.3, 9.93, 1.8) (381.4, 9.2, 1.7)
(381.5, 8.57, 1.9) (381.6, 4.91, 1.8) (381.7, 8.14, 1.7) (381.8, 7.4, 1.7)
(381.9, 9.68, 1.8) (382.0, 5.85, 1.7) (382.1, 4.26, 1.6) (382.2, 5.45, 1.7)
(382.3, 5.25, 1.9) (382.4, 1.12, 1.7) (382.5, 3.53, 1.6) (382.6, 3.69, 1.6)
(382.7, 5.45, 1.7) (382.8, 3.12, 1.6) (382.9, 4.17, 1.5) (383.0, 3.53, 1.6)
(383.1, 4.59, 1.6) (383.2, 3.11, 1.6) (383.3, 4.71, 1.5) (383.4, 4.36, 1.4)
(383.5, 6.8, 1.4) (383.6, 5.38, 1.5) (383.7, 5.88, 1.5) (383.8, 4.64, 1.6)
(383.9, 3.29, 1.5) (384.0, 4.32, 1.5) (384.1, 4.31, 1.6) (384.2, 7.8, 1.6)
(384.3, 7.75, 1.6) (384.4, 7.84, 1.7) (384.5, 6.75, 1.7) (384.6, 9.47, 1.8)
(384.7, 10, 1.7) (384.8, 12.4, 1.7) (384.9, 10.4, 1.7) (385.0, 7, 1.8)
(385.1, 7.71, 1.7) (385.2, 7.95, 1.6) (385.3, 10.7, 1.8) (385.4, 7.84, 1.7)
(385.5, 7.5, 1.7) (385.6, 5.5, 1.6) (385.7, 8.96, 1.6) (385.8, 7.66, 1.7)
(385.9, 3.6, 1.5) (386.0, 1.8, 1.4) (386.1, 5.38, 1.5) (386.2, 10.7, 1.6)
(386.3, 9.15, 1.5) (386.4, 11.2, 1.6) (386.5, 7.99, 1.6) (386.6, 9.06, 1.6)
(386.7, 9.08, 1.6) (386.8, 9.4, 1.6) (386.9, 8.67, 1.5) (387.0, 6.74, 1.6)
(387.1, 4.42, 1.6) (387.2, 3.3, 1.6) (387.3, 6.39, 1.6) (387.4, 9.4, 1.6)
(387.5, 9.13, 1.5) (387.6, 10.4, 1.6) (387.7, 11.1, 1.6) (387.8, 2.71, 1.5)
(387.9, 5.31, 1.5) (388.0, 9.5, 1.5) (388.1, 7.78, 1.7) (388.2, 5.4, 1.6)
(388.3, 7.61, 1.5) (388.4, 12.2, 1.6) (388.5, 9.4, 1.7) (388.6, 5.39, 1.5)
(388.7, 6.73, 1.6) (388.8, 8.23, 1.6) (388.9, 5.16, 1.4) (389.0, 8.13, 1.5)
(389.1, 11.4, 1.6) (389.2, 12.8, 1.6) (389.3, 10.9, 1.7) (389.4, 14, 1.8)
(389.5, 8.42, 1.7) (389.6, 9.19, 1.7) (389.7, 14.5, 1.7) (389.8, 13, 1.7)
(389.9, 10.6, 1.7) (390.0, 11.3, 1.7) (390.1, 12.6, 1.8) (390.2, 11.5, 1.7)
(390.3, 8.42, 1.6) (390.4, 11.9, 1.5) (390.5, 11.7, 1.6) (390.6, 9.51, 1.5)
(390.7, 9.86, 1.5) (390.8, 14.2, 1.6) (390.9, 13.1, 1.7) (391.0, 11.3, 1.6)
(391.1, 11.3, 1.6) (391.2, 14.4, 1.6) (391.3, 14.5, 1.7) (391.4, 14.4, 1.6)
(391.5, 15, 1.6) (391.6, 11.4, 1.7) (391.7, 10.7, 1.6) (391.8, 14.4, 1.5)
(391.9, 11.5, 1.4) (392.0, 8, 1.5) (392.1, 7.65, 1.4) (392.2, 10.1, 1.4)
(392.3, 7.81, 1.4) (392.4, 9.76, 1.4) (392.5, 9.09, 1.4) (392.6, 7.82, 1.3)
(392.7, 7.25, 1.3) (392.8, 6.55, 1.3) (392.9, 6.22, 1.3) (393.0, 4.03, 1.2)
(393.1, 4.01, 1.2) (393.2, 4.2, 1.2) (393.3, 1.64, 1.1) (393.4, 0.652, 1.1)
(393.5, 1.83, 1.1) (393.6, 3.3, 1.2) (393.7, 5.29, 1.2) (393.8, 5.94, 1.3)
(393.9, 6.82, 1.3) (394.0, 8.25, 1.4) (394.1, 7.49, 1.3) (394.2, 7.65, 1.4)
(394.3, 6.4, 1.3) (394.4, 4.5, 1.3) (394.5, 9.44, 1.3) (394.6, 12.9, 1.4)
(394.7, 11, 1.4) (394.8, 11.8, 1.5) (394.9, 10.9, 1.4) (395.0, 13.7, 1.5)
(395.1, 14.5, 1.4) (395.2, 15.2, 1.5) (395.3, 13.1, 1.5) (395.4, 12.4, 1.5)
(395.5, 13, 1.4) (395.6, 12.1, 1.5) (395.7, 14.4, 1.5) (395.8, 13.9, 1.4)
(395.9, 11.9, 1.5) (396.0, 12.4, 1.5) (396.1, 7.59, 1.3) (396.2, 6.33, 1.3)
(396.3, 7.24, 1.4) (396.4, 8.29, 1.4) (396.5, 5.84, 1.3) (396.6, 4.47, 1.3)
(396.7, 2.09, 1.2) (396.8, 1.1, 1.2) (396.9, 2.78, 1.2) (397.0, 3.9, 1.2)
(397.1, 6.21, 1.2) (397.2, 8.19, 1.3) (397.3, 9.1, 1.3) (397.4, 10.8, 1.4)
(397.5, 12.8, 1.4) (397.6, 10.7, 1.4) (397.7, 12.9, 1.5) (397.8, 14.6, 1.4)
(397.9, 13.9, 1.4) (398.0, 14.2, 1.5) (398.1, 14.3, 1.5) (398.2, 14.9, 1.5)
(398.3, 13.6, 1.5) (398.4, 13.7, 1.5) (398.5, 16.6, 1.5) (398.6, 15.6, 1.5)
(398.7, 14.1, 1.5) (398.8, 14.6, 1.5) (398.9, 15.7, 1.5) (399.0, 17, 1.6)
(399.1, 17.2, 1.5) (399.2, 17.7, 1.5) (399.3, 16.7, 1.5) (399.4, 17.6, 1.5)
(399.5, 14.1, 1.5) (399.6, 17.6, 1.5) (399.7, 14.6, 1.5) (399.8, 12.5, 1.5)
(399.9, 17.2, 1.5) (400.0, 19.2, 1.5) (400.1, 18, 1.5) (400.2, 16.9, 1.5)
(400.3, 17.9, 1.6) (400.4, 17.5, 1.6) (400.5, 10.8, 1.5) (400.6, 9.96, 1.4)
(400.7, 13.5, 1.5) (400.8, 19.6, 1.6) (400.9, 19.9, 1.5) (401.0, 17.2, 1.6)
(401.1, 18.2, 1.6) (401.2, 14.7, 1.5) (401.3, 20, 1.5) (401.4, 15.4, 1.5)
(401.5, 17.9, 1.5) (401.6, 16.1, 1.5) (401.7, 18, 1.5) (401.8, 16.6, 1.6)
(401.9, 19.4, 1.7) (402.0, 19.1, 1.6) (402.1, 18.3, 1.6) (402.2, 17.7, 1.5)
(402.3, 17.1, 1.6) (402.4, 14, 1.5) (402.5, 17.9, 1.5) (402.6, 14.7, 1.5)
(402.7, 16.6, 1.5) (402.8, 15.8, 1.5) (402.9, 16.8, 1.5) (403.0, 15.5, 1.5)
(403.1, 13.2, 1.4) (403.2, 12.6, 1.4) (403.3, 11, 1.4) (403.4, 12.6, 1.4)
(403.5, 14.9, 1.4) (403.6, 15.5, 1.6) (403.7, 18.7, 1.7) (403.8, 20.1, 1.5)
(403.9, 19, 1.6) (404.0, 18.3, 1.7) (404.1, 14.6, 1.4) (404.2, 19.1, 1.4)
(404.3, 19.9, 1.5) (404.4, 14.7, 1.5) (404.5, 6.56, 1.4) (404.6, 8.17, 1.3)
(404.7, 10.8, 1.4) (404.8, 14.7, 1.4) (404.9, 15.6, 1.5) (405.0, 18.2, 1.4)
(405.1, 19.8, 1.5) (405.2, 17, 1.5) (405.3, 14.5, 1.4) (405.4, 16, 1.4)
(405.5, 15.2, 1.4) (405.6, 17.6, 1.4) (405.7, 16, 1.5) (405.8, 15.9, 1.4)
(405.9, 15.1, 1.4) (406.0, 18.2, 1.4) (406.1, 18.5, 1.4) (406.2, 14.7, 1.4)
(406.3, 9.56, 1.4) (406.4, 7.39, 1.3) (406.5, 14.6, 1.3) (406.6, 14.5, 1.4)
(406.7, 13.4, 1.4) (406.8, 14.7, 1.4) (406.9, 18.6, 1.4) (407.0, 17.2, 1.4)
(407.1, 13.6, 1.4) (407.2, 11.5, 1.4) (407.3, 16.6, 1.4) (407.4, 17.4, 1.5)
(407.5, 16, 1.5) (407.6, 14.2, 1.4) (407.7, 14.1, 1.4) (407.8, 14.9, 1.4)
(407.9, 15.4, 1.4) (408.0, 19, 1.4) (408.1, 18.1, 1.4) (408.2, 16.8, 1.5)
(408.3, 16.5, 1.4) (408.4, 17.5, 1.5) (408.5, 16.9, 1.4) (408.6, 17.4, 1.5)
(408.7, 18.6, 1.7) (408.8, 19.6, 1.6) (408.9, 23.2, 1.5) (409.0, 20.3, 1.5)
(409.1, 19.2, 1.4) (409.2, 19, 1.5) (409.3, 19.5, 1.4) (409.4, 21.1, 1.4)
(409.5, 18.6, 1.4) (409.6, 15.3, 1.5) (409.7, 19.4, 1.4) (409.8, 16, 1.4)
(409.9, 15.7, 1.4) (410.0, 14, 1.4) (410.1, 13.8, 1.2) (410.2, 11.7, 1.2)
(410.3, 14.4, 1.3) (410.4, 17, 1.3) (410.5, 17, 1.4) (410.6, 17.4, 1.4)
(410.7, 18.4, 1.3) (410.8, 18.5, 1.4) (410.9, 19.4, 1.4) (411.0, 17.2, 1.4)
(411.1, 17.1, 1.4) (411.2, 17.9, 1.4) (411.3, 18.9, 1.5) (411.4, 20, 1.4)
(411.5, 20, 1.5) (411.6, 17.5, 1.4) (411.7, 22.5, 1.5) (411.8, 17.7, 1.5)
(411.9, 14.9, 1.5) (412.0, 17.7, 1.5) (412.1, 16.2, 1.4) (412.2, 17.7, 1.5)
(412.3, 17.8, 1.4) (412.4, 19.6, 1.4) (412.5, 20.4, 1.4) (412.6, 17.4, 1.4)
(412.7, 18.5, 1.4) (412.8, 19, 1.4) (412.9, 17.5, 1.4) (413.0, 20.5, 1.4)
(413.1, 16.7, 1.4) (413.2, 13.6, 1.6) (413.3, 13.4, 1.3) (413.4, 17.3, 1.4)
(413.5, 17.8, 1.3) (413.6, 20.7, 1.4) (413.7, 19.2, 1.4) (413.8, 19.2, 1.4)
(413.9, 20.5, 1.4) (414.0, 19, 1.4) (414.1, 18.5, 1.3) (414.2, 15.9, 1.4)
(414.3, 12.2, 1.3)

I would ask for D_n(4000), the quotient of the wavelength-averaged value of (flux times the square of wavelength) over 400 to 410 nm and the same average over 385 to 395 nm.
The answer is 2.01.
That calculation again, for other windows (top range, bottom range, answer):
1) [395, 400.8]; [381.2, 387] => 2.00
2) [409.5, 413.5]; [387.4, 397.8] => 2.07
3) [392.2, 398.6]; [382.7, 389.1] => 1.34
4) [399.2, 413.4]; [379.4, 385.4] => 2.45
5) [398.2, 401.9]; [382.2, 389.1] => 2.54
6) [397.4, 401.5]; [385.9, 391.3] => 1.77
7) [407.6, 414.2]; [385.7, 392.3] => 2.07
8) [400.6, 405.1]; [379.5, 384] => 2.43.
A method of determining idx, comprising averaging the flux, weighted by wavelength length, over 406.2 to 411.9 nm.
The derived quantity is 16.8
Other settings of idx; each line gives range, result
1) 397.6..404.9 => 15.7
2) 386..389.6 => 8.28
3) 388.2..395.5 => 9.55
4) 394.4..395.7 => 12.3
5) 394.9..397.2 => 9.22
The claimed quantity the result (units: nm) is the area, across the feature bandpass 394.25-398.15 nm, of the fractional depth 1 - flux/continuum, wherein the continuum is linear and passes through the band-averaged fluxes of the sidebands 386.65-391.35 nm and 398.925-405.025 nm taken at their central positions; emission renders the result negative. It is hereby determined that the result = 0.93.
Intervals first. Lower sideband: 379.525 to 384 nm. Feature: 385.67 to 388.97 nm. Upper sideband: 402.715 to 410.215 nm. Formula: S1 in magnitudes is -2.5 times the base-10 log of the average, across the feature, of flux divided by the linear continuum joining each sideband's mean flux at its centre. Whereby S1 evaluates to 0.23 mag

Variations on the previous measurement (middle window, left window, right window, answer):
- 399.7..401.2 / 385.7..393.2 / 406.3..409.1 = -0.21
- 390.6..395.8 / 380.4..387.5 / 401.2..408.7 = 0.15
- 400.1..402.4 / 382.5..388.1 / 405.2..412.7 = -0.23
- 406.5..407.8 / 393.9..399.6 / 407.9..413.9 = 0.07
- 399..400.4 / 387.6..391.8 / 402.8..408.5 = -0.23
